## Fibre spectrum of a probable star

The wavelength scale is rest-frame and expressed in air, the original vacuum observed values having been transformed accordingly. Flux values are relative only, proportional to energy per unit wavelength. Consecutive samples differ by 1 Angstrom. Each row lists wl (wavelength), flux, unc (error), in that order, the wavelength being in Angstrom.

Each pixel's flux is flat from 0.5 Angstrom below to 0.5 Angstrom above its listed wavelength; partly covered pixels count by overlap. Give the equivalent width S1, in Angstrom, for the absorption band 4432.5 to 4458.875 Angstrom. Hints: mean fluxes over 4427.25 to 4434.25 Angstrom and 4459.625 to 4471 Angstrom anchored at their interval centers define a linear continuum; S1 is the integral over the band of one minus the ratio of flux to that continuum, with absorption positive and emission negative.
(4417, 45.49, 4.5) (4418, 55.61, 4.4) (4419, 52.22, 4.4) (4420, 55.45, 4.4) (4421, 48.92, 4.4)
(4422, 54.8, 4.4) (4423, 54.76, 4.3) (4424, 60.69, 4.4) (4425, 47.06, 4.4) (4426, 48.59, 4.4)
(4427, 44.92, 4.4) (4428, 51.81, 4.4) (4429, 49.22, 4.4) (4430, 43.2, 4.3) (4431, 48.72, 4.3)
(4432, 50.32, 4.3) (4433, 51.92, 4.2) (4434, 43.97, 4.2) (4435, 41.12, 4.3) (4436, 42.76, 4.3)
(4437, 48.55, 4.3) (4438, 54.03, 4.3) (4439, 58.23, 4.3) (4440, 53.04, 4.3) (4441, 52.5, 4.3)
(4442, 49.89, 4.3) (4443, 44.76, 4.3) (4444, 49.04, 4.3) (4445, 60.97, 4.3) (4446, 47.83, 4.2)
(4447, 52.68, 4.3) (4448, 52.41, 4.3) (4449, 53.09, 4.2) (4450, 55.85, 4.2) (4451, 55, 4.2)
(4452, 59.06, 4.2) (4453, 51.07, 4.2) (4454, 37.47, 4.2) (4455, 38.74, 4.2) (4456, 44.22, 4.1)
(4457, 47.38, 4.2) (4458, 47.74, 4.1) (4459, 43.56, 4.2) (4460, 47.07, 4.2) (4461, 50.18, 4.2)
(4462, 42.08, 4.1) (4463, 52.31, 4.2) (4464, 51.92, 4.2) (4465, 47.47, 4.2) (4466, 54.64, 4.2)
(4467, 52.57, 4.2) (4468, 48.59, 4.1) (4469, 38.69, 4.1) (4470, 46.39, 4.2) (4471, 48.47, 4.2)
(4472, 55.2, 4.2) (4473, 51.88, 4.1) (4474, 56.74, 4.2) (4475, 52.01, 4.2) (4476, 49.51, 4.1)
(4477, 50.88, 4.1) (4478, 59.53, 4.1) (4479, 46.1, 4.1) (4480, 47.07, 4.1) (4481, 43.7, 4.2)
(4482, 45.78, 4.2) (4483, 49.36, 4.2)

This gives -0.7 Angstrom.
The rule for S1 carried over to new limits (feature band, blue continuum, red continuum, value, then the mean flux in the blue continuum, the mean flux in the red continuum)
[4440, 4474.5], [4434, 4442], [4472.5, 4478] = 1.1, 49.6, 52.9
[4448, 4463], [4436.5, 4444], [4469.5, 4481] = 0.8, 51.4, 50.9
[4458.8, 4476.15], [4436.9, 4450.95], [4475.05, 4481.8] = 0.3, 52.5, 49.5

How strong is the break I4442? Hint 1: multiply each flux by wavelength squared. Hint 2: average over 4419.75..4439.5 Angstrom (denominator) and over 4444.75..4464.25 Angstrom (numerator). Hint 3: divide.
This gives 1.00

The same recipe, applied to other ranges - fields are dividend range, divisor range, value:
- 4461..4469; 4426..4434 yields 1.04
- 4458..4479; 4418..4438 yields 1.02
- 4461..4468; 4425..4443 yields 1.04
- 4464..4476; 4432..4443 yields 1.03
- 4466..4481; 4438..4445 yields 0.98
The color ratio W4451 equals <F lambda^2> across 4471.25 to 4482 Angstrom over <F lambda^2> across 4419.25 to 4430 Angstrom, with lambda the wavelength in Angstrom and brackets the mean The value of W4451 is 1.0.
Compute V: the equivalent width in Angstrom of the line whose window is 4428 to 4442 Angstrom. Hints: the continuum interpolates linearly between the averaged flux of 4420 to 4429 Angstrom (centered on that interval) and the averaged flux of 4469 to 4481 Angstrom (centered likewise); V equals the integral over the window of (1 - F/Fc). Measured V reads 0.58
